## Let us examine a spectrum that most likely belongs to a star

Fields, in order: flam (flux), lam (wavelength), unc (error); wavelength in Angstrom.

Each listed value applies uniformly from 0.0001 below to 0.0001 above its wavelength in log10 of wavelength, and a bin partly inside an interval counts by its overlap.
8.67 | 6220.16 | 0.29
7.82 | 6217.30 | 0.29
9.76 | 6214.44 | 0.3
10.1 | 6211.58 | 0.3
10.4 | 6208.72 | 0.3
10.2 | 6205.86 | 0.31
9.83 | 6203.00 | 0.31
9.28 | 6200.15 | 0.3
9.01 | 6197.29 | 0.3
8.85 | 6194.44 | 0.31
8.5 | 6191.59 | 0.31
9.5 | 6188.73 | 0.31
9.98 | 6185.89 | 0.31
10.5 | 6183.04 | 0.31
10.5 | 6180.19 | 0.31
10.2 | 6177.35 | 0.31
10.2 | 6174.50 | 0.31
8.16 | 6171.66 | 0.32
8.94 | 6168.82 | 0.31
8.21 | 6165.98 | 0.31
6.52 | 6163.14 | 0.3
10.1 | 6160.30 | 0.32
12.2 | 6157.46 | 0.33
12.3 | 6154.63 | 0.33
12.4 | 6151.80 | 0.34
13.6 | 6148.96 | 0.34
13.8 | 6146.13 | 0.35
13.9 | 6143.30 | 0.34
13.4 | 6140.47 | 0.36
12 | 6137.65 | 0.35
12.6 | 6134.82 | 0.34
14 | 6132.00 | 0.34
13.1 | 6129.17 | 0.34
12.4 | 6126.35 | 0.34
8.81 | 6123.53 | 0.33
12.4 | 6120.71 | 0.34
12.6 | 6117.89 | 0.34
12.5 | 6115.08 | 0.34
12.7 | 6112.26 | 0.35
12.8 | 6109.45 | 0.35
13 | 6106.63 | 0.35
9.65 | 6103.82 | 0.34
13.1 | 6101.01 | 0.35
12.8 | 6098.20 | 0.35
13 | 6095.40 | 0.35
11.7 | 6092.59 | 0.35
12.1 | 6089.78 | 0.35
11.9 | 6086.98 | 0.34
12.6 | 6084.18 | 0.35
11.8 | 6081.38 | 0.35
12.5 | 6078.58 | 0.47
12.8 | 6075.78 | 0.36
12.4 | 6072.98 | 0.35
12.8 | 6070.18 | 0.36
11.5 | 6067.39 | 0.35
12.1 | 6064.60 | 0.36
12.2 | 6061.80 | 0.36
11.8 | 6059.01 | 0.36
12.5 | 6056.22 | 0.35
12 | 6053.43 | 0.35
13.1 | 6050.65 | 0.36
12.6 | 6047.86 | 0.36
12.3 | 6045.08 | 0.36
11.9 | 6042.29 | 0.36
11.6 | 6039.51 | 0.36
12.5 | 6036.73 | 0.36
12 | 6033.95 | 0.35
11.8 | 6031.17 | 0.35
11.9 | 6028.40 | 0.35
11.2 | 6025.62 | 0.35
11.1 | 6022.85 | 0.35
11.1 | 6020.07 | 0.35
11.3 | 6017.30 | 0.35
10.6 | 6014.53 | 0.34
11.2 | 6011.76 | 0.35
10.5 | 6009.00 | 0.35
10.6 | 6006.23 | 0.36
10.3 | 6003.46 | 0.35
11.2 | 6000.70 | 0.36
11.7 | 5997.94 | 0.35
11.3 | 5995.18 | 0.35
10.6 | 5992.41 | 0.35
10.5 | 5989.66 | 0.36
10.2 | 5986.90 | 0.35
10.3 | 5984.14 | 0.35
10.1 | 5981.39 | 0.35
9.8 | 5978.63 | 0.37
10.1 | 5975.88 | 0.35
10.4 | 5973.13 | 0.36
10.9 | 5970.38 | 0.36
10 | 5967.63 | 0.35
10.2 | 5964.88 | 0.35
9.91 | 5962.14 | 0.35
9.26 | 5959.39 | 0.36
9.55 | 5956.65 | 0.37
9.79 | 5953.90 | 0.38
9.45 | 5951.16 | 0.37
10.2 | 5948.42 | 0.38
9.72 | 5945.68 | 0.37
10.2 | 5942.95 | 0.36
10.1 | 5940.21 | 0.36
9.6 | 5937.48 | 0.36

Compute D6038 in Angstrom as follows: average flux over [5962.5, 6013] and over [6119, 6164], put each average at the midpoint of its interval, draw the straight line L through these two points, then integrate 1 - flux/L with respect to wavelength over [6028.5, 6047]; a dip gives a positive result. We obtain -1.60 Angstrom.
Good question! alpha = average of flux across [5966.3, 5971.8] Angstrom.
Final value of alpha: 10.5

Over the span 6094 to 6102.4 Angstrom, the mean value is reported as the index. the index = 13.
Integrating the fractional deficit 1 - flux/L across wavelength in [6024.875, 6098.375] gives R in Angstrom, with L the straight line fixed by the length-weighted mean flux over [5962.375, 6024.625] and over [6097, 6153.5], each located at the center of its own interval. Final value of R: -3.6 Angstrom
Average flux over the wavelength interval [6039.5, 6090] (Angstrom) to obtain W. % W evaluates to 12.3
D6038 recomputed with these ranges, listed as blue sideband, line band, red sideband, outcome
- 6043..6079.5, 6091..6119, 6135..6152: 0.9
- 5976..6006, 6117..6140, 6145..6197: -4.5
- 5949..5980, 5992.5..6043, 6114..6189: -4.7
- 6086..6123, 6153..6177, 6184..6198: 1.2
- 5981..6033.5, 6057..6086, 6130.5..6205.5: -3.7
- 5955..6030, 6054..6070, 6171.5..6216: -2.8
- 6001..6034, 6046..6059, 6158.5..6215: -2.1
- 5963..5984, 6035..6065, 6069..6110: -1.7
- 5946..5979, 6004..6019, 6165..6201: -1.5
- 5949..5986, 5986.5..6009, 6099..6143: -0.7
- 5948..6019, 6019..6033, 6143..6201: -1.5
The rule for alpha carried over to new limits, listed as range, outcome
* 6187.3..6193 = 9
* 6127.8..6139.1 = 12.9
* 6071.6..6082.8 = 12.4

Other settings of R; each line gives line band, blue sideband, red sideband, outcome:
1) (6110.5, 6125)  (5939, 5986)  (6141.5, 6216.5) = -2.3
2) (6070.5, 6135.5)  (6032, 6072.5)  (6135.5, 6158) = 1.5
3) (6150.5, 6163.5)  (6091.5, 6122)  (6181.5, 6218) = -0.2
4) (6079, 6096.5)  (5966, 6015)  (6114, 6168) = -1.2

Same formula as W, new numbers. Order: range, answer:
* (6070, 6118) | 12.4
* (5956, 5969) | 9.8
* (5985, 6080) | 11.6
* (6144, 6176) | 10.7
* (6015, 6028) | 11.2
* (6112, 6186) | 11.4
